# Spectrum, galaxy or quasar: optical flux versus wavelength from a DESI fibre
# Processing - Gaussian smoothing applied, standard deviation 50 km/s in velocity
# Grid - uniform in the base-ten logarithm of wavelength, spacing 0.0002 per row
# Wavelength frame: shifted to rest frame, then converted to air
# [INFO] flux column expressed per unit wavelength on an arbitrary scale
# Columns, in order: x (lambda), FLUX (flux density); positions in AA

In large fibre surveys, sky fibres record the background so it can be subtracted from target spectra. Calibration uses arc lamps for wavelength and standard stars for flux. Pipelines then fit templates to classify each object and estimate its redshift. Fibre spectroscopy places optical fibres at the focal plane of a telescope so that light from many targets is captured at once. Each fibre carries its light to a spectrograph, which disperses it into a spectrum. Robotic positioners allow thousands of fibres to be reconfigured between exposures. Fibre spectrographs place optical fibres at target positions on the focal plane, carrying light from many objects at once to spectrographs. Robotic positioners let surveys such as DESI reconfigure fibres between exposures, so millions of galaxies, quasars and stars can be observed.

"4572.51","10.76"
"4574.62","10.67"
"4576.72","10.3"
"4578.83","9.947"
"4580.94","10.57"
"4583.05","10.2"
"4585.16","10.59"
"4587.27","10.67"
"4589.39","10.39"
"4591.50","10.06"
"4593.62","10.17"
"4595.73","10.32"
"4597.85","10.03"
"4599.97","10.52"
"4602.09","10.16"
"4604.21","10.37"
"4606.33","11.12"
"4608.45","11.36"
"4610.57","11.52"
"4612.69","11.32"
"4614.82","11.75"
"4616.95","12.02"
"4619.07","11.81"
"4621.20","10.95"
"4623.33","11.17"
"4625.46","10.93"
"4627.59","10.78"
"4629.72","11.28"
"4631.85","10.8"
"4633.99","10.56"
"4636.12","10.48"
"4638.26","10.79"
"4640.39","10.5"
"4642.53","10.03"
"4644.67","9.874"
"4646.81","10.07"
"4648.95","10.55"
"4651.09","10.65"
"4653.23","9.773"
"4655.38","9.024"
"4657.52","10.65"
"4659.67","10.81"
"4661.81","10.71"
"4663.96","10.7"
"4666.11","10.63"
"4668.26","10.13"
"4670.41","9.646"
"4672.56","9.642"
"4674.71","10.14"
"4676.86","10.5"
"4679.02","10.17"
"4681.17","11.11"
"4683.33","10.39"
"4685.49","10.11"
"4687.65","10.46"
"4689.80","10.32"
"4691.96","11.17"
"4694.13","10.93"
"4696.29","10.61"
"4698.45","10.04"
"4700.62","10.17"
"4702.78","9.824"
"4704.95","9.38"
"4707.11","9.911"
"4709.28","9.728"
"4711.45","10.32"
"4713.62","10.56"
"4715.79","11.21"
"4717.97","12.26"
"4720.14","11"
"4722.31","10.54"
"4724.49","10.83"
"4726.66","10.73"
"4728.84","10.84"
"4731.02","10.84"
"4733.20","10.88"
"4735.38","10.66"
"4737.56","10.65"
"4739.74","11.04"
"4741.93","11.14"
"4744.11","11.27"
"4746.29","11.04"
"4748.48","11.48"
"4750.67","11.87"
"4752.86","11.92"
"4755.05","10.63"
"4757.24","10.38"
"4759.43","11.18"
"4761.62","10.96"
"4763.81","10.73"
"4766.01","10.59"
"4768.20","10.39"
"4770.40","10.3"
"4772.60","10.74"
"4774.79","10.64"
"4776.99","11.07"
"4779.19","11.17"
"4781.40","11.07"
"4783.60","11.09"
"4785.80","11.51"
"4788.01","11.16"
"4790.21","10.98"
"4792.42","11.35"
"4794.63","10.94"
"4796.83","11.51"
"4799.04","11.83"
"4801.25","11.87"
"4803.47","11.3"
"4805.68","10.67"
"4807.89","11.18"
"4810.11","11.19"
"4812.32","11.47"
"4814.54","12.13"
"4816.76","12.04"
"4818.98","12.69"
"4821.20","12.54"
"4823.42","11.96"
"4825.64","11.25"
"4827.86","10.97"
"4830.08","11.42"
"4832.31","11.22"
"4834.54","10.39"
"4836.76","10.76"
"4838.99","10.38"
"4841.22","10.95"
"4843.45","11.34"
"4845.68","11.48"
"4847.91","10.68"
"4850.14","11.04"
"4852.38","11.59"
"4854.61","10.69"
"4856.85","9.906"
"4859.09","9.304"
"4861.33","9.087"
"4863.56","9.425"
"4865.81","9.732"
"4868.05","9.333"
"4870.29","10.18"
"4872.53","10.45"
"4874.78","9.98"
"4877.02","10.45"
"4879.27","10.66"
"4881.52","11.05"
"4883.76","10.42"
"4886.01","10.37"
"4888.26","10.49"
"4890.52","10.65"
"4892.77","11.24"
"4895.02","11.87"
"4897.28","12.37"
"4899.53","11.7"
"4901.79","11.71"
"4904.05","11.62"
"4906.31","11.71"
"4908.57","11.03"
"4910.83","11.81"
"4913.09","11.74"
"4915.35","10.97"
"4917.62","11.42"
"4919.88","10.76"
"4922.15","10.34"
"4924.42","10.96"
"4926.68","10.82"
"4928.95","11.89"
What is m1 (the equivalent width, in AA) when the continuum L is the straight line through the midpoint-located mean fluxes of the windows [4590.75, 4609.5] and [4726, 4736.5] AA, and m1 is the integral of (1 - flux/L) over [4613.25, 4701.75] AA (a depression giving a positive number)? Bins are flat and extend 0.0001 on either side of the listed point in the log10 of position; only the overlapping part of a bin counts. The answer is 0.4 AA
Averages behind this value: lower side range 10.5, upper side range 10.8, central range 10.6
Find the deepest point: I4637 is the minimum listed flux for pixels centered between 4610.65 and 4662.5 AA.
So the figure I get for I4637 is 9.024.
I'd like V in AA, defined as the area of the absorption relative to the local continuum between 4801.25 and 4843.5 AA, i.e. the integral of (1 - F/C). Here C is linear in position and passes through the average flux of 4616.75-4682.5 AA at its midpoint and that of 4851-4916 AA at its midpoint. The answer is -2.7 AA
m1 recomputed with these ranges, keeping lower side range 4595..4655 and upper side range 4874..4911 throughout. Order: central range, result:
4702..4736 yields 0.9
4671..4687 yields 0.8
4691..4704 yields 0.5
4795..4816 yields -0.9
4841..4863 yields 1.0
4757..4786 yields 0.3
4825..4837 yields 0.0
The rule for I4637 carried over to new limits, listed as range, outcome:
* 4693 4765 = 9.38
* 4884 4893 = 10.37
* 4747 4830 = 10.3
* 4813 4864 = 9.087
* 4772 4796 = 10.64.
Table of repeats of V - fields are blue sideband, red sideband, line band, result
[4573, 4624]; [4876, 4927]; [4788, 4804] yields -0.55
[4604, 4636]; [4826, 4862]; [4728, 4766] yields -0.32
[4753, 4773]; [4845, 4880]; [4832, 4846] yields -0.73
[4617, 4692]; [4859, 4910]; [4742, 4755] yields -1.03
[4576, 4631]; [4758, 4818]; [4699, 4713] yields 1.36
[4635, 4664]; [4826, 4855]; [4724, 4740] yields -0.27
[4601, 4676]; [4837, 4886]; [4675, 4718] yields 0.70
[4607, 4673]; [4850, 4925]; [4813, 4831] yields -1.89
